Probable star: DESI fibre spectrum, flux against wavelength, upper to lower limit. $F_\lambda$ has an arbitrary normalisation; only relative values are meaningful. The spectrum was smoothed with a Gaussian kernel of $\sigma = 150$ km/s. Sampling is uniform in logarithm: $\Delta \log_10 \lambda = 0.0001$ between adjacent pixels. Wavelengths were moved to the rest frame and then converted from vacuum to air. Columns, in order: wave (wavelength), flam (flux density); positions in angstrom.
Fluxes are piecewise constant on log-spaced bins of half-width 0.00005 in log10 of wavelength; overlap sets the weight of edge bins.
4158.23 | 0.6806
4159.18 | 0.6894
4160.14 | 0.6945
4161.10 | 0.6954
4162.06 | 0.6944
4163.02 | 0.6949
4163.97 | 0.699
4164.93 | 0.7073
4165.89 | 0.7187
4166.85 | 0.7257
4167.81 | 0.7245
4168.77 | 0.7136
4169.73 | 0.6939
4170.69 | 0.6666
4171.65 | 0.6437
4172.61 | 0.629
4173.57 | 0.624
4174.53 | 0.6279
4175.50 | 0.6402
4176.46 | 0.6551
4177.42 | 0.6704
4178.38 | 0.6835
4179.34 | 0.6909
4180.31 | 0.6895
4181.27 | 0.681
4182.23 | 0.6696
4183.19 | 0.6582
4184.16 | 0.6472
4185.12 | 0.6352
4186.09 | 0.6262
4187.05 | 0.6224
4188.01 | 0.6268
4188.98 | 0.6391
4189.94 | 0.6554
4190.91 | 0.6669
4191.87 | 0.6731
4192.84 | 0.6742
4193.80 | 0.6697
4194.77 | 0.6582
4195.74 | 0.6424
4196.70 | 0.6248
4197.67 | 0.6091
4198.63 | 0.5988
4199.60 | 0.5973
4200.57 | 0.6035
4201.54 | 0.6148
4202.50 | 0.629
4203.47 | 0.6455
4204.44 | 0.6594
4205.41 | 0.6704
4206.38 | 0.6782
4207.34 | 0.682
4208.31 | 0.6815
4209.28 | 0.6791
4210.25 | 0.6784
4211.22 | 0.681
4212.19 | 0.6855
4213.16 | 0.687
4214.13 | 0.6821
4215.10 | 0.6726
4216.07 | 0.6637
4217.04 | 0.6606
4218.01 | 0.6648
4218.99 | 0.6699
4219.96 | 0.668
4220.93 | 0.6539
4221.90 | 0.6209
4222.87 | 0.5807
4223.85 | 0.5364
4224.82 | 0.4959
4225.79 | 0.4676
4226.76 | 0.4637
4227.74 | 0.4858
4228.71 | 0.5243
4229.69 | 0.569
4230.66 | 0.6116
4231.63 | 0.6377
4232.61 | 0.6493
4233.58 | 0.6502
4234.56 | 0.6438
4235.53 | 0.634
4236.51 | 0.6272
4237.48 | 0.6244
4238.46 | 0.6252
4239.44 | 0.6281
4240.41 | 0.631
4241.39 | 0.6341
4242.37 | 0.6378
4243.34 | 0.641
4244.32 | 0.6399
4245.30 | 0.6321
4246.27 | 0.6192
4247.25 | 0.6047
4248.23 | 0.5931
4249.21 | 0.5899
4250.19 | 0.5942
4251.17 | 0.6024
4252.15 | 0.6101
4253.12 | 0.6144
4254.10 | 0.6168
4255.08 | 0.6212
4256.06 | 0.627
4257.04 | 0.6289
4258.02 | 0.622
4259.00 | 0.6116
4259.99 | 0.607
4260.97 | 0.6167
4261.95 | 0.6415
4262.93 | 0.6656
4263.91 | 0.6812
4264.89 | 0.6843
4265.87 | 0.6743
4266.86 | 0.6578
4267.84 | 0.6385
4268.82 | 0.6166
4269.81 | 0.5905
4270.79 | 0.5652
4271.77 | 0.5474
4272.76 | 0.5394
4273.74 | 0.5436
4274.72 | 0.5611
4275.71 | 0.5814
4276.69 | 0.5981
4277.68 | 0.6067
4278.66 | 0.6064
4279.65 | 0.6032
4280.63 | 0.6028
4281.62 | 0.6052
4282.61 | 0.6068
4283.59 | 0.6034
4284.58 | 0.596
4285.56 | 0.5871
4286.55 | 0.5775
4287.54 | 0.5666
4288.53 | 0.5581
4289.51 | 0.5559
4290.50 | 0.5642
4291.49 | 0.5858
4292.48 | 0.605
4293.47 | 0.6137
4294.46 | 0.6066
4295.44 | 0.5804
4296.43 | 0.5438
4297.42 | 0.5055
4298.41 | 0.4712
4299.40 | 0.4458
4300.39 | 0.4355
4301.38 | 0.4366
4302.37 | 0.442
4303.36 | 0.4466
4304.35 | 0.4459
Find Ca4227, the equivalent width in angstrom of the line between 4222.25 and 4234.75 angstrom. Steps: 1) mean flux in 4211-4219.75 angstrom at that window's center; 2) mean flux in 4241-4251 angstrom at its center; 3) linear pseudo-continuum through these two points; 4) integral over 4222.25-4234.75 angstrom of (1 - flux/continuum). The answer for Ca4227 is 1.68 angstrom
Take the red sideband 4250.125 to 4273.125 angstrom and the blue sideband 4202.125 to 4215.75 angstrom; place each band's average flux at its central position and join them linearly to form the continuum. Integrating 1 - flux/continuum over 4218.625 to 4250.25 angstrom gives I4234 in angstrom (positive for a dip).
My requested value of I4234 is 2.2 angstrom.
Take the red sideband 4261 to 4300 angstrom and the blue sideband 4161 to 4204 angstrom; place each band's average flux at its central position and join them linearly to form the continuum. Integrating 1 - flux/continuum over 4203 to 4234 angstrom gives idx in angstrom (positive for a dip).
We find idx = 0.3 angstrom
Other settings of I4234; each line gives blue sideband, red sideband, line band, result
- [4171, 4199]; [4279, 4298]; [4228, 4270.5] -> -1.1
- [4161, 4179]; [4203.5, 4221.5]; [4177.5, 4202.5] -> 1.1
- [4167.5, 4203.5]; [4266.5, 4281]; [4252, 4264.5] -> -0.6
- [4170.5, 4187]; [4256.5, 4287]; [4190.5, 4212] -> -0.3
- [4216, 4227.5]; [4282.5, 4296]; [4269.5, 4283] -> 0.1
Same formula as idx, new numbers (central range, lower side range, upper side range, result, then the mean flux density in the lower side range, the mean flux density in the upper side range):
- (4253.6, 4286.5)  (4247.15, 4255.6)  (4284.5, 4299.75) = -1.4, 0.605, 0.56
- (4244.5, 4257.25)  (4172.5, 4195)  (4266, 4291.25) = -0.1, 0.655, 0.588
